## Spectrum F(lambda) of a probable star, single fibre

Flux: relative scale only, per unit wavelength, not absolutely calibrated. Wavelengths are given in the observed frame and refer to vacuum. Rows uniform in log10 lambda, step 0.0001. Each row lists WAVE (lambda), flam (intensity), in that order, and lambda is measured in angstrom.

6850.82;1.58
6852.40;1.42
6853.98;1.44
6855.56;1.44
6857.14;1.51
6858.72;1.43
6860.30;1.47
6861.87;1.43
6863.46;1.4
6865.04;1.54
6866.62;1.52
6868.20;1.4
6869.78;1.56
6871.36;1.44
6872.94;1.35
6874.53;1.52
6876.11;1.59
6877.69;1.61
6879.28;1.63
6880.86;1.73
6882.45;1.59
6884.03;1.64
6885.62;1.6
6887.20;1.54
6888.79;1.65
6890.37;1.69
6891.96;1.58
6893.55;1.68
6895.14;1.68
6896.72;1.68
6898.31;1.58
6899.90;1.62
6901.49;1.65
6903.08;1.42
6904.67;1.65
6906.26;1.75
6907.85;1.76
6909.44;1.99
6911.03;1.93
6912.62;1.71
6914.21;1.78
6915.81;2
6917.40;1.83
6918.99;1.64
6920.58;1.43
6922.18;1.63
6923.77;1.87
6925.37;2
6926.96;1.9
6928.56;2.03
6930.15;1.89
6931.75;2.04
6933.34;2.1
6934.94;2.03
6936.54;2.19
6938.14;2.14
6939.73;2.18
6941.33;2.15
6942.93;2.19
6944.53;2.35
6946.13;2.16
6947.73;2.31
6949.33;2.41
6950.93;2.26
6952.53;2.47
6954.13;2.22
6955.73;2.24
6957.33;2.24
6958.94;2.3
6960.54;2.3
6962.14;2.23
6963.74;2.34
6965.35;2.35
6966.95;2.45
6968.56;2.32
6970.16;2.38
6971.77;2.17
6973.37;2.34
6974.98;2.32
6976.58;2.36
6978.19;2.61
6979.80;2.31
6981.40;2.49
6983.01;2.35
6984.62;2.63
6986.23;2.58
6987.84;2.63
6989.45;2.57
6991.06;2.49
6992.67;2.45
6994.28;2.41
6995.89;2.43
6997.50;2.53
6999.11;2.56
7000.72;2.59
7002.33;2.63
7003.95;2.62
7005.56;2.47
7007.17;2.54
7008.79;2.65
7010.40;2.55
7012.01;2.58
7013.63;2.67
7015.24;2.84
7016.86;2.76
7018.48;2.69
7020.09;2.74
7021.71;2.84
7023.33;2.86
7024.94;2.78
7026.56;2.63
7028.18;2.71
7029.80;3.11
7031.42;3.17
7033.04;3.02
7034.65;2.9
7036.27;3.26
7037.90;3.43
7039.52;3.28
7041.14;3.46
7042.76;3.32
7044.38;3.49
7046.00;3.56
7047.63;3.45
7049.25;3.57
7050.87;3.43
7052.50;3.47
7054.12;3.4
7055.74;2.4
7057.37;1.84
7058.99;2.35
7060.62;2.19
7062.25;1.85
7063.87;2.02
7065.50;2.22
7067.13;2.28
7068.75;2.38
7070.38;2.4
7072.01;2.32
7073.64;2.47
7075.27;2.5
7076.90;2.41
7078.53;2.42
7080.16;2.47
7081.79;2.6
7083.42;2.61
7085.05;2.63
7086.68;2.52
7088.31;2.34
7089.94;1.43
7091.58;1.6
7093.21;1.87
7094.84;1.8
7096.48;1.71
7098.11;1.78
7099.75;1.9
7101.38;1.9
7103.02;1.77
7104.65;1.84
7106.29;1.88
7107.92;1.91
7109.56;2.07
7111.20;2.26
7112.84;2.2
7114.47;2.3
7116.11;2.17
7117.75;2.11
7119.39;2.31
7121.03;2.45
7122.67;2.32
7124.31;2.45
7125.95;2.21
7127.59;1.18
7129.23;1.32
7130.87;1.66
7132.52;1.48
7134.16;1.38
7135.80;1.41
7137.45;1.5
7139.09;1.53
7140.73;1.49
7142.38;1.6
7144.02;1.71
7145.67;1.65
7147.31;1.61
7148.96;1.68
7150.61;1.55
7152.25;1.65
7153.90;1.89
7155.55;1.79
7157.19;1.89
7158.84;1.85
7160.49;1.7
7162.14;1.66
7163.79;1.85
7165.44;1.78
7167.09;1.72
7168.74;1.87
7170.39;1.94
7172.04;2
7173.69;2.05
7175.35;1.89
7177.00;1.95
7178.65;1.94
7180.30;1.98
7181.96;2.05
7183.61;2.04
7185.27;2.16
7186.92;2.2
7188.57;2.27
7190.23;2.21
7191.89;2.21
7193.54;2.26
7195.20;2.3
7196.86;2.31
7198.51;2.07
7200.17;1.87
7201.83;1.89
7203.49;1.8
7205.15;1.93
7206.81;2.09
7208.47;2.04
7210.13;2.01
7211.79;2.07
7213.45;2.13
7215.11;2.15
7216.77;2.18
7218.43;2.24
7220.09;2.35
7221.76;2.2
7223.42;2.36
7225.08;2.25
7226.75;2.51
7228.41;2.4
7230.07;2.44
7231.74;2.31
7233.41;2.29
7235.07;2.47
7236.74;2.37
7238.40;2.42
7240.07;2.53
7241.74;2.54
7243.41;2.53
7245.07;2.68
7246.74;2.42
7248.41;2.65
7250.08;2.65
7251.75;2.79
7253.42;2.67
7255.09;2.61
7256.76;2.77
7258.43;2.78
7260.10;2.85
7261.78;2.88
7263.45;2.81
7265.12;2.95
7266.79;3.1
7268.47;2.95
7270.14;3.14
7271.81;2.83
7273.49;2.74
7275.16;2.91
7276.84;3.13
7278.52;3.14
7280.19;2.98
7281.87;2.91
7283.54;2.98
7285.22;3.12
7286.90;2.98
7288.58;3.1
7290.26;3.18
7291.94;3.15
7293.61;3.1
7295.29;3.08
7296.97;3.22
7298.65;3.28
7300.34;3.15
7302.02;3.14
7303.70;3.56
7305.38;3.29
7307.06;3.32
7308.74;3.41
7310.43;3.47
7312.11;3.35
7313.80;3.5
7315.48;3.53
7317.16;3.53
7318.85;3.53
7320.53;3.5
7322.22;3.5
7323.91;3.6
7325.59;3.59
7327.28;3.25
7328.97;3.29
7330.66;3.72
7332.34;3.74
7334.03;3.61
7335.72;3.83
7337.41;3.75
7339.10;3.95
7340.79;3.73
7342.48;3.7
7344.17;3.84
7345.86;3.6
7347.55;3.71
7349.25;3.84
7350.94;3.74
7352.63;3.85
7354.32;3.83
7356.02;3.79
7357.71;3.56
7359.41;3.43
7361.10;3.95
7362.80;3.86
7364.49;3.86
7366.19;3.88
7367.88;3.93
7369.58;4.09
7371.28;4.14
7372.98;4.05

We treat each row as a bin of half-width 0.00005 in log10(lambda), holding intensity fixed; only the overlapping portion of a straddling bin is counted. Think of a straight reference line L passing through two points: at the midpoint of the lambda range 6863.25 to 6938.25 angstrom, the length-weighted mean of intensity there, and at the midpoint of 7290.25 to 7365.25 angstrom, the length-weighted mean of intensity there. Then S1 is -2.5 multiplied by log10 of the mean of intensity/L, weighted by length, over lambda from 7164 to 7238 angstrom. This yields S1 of 0.38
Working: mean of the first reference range 1.71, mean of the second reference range 3.55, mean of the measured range 2.13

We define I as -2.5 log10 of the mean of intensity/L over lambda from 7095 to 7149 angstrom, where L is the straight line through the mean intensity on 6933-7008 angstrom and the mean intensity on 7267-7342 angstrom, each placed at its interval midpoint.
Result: 0.45 mag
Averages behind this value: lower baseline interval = 2.37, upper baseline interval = 3.31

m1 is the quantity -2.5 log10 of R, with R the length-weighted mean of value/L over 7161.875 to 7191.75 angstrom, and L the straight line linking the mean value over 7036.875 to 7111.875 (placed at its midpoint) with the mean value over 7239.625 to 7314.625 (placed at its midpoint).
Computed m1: 0.343 mag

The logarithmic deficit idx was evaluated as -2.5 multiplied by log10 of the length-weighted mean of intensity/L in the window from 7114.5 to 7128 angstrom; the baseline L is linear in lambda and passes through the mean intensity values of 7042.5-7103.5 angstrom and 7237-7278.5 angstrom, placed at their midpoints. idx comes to 0.153 mag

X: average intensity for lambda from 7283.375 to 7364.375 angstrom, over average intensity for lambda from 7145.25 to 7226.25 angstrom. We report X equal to 1.76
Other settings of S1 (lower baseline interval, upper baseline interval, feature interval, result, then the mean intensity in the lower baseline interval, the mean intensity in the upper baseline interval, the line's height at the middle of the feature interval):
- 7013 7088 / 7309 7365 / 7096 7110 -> 0.49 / 2.77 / 3.65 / 2.93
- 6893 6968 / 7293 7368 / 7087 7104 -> 0.40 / 2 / 3.57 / 2.65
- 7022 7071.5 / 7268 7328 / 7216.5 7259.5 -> 0.26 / 2.87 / 3.23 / 3.14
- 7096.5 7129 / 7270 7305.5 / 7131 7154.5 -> 0.37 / 2.03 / 3.09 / 2.21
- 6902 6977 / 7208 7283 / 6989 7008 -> -0.16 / 2.08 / 2.59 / 2.18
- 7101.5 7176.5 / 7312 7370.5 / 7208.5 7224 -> 0.17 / 1.83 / 3.69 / 2.54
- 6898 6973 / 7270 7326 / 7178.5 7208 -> 0.35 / 2.04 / 3.23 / 2.89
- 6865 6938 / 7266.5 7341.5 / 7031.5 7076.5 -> -0.22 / 1.72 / 3.31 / 2.32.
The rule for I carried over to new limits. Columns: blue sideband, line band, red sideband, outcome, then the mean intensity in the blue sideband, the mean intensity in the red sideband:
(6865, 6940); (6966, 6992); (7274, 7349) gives -0.194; 1.73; 3.39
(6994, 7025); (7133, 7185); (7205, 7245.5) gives 0.336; 2.64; 2.3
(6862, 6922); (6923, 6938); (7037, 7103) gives -0.107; 1.63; 2.52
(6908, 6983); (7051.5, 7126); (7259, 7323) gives 0.151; 2.14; 3.16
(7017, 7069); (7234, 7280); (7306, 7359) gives 0.237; 2.88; 3.62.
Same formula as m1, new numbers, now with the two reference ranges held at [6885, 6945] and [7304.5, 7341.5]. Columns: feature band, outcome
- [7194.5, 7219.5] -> 0.42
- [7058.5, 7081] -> 0.08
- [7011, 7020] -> -0.20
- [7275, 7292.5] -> 0.11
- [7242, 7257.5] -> 0.22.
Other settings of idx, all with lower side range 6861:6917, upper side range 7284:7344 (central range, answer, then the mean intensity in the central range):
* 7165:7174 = 0.432 mag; 1.89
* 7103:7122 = 0.209 mag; 2.12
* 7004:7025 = -0.237 mag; 2.69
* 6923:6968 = -0.174 mag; 2.19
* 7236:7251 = 0.227 mag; 2.54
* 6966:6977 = -0.181 mag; 2.33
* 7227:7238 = 0.275 mag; 2.39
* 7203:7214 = 0.425 mag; 2.01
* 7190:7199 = 0.290 mag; 2.23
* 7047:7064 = -0.180 mag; 2.75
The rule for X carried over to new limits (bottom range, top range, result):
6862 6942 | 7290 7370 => 2.07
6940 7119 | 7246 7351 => 1.31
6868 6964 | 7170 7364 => 1.53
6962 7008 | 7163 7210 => 0.82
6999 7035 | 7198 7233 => 0.79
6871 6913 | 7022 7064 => 1.81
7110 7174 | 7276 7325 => 1.79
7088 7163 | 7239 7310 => 1.63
